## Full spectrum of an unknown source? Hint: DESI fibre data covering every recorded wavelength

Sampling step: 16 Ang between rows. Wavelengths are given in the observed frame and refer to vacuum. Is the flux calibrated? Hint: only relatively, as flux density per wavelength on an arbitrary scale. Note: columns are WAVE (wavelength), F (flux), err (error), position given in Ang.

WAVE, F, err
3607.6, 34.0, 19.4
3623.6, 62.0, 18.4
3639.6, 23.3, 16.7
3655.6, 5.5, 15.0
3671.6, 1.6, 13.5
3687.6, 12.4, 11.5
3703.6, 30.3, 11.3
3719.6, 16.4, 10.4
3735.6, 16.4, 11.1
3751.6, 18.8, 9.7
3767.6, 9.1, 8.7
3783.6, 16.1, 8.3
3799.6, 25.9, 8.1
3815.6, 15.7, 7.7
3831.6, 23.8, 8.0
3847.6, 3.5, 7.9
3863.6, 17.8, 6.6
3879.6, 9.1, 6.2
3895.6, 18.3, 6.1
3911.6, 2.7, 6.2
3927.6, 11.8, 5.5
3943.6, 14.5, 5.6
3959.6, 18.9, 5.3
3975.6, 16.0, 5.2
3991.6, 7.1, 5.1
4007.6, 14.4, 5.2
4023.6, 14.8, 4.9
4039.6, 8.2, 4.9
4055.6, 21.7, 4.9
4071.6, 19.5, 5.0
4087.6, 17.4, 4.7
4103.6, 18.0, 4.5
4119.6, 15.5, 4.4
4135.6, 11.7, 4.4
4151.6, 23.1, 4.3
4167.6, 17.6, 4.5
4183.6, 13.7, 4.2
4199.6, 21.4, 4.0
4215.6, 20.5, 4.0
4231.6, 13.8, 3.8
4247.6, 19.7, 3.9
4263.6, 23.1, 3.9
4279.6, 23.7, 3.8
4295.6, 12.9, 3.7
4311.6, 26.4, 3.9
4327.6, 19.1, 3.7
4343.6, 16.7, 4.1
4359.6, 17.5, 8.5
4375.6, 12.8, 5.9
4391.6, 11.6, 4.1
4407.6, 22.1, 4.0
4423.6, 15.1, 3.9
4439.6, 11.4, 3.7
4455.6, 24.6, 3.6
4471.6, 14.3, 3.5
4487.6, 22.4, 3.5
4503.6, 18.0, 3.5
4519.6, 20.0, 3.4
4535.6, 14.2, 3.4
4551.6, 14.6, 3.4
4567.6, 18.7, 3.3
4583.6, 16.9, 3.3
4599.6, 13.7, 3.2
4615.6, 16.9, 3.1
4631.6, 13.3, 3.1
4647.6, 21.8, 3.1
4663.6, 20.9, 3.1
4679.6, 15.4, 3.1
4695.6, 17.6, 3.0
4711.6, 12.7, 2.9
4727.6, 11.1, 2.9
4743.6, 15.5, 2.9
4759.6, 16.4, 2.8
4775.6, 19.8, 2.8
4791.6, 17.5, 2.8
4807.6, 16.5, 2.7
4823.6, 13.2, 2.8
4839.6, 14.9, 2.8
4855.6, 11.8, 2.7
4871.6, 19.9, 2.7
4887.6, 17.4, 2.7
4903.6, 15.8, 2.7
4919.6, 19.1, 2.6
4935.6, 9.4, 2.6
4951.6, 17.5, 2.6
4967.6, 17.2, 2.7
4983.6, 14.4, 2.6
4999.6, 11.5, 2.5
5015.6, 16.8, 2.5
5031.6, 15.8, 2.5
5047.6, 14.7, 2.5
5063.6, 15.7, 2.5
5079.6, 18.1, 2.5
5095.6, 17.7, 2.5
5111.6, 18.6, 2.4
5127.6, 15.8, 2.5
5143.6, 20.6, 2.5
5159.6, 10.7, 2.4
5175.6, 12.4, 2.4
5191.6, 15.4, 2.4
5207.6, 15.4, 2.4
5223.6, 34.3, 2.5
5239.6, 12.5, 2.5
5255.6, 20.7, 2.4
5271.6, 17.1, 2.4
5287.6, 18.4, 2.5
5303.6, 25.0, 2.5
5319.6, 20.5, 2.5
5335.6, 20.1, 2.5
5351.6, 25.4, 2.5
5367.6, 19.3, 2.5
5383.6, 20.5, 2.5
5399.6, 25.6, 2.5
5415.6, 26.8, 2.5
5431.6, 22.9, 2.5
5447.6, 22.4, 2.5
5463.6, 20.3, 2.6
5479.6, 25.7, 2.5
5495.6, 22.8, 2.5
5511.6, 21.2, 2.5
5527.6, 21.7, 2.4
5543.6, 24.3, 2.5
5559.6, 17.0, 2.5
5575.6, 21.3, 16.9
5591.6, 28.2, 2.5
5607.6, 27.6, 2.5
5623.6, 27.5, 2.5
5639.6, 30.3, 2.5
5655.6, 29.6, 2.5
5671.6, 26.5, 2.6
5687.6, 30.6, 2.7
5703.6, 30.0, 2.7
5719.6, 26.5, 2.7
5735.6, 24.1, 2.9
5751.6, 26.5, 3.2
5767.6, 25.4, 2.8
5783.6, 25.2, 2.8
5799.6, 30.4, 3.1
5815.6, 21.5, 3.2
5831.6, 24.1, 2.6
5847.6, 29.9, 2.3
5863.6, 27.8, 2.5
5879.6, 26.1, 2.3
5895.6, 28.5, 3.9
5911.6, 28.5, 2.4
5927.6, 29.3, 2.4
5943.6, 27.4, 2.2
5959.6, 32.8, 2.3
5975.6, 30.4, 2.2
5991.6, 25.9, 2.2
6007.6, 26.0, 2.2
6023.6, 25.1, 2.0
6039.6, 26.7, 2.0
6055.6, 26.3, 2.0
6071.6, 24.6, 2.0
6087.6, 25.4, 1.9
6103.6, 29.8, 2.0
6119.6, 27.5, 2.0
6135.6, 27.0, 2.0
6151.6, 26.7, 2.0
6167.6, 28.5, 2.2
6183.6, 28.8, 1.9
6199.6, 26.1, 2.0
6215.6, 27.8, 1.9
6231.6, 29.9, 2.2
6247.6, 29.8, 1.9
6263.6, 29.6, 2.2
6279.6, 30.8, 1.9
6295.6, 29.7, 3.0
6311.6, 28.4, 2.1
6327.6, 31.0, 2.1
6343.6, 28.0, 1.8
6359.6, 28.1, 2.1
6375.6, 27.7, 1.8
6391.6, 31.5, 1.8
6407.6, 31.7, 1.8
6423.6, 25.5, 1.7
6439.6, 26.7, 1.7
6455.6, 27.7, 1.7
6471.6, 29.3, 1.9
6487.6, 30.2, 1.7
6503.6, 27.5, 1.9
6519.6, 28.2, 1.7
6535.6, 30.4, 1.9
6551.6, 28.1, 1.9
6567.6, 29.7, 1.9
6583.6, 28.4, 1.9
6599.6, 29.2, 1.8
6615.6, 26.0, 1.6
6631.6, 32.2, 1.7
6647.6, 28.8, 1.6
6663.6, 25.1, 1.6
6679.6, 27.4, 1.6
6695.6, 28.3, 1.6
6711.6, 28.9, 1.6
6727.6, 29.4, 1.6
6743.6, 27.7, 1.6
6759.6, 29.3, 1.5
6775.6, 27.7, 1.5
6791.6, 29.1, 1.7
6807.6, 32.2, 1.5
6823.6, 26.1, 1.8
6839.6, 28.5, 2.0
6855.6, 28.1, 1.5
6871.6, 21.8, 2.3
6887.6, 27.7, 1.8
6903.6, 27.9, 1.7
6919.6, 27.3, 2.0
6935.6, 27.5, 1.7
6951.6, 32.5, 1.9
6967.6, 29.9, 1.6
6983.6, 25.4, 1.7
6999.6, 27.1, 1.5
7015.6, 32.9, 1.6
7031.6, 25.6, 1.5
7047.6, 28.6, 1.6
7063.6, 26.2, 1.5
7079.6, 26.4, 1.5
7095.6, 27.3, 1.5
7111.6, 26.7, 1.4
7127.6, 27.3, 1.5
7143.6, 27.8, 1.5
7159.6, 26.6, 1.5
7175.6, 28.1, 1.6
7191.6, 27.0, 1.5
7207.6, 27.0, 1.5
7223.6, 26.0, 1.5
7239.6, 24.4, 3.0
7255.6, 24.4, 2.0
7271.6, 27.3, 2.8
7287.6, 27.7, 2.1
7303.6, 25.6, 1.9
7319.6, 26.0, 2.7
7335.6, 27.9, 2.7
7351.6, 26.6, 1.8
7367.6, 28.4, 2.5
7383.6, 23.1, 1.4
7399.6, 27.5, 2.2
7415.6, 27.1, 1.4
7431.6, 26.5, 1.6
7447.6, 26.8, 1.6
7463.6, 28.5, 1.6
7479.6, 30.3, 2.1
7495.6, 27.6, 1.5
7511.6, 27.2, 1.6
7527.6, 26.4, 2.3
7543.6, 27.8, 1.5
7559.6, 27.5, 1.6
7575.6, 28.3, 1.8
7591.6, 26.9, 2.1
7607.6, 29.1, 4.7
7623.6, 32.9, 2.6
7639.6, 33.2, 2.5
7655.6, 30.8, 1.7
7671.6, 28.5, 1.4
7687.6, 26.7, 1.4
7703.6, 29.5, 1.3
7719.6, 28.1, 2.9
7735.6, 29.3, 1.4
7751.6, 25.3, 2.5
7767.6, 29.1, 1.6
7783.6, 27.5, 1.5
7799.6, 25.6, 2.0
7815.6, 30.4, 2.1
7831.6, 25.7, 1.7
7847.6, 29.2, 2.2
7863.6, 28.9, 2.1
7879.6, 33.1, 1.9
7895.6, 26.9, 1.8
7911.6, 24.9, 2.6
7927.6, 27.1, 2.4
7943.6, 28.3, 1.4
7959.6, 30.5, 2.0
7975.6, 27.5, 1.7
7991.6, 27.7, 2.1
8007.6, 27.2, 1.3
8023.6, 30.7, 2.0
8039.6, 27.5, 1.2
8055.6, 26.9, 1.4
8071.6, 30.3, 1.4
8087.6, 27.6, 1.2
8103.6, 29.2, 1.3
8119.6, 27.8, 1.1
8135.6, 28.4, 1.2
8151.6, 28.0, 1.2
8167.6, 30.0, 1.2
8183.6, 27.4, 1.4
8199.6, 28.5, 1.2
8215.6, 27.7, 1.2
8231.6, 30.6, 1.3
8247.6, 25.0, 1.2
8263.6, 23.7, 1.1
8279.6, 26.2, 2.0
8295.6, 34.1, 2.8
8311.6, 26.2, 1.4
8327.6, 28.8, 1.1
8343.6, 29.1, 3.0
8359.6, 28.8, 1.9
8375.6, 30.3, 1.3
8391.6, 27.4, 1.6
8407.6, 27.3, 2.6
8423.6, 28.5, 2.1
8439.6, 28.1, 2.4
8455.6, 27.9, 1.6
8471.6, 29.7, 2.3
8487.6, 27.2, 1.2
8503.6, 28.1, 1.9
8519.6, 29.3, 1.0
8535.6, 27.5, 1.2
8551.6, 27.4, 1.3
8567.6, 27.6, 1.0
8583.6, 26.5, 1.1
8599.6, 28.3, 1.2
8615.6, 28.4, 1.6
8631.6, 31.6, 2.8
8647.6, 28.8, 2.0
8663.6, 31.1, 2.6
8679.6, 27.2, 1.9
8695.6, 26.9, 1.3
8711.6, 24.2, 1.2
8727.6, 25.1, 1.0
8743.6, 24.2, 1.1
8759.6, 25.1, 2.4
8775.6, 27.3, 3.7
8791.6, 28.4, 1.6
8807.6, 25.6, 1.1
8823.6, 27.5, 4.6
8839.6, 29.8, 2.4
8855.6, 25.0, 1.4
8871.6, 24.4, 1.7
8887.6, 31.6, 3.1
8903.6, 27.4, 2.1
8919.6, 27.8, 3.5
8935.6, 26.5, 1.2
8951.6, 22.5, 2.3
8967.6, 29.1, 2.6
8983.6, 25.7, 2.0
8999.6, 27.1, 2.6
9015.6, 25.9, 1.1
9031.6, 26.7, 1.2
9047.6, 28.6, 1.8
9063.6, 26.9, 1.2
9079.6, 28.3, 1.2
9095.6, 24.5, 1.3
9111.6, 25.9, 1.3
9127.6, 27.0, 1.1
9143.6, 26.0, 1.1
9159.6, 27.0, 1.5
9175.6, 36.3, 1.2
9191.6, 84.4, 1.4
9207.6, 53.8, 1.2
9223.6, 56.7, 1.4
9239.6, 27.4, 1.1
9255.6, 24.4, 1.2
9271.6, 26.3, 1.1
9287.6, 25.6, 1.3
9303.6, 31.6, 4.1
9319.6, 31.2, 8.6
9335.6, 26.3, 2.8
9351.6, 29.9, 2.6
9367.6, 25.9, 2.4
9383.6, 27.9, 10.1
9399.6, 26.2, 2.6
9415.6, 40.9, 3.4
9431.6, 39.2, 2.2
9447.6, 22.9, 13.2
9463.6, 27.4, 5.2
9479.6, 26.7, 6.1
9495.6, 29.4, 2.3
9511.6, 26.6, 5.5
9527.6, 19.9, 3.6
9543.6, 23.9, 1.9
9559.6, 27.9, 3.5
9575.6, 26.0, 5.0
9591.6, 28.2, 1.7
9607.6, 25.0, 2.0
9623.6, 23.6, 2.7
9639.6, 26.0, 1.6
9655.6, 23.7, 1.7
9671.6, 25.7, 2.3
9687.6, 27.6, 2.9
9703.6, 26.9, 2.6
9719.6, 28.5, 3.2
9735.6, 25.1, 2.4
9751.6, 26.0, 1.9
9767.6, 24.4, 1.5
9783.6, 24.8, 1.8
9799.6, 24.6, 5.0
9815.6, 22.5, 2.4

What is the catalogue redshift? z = 0.40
